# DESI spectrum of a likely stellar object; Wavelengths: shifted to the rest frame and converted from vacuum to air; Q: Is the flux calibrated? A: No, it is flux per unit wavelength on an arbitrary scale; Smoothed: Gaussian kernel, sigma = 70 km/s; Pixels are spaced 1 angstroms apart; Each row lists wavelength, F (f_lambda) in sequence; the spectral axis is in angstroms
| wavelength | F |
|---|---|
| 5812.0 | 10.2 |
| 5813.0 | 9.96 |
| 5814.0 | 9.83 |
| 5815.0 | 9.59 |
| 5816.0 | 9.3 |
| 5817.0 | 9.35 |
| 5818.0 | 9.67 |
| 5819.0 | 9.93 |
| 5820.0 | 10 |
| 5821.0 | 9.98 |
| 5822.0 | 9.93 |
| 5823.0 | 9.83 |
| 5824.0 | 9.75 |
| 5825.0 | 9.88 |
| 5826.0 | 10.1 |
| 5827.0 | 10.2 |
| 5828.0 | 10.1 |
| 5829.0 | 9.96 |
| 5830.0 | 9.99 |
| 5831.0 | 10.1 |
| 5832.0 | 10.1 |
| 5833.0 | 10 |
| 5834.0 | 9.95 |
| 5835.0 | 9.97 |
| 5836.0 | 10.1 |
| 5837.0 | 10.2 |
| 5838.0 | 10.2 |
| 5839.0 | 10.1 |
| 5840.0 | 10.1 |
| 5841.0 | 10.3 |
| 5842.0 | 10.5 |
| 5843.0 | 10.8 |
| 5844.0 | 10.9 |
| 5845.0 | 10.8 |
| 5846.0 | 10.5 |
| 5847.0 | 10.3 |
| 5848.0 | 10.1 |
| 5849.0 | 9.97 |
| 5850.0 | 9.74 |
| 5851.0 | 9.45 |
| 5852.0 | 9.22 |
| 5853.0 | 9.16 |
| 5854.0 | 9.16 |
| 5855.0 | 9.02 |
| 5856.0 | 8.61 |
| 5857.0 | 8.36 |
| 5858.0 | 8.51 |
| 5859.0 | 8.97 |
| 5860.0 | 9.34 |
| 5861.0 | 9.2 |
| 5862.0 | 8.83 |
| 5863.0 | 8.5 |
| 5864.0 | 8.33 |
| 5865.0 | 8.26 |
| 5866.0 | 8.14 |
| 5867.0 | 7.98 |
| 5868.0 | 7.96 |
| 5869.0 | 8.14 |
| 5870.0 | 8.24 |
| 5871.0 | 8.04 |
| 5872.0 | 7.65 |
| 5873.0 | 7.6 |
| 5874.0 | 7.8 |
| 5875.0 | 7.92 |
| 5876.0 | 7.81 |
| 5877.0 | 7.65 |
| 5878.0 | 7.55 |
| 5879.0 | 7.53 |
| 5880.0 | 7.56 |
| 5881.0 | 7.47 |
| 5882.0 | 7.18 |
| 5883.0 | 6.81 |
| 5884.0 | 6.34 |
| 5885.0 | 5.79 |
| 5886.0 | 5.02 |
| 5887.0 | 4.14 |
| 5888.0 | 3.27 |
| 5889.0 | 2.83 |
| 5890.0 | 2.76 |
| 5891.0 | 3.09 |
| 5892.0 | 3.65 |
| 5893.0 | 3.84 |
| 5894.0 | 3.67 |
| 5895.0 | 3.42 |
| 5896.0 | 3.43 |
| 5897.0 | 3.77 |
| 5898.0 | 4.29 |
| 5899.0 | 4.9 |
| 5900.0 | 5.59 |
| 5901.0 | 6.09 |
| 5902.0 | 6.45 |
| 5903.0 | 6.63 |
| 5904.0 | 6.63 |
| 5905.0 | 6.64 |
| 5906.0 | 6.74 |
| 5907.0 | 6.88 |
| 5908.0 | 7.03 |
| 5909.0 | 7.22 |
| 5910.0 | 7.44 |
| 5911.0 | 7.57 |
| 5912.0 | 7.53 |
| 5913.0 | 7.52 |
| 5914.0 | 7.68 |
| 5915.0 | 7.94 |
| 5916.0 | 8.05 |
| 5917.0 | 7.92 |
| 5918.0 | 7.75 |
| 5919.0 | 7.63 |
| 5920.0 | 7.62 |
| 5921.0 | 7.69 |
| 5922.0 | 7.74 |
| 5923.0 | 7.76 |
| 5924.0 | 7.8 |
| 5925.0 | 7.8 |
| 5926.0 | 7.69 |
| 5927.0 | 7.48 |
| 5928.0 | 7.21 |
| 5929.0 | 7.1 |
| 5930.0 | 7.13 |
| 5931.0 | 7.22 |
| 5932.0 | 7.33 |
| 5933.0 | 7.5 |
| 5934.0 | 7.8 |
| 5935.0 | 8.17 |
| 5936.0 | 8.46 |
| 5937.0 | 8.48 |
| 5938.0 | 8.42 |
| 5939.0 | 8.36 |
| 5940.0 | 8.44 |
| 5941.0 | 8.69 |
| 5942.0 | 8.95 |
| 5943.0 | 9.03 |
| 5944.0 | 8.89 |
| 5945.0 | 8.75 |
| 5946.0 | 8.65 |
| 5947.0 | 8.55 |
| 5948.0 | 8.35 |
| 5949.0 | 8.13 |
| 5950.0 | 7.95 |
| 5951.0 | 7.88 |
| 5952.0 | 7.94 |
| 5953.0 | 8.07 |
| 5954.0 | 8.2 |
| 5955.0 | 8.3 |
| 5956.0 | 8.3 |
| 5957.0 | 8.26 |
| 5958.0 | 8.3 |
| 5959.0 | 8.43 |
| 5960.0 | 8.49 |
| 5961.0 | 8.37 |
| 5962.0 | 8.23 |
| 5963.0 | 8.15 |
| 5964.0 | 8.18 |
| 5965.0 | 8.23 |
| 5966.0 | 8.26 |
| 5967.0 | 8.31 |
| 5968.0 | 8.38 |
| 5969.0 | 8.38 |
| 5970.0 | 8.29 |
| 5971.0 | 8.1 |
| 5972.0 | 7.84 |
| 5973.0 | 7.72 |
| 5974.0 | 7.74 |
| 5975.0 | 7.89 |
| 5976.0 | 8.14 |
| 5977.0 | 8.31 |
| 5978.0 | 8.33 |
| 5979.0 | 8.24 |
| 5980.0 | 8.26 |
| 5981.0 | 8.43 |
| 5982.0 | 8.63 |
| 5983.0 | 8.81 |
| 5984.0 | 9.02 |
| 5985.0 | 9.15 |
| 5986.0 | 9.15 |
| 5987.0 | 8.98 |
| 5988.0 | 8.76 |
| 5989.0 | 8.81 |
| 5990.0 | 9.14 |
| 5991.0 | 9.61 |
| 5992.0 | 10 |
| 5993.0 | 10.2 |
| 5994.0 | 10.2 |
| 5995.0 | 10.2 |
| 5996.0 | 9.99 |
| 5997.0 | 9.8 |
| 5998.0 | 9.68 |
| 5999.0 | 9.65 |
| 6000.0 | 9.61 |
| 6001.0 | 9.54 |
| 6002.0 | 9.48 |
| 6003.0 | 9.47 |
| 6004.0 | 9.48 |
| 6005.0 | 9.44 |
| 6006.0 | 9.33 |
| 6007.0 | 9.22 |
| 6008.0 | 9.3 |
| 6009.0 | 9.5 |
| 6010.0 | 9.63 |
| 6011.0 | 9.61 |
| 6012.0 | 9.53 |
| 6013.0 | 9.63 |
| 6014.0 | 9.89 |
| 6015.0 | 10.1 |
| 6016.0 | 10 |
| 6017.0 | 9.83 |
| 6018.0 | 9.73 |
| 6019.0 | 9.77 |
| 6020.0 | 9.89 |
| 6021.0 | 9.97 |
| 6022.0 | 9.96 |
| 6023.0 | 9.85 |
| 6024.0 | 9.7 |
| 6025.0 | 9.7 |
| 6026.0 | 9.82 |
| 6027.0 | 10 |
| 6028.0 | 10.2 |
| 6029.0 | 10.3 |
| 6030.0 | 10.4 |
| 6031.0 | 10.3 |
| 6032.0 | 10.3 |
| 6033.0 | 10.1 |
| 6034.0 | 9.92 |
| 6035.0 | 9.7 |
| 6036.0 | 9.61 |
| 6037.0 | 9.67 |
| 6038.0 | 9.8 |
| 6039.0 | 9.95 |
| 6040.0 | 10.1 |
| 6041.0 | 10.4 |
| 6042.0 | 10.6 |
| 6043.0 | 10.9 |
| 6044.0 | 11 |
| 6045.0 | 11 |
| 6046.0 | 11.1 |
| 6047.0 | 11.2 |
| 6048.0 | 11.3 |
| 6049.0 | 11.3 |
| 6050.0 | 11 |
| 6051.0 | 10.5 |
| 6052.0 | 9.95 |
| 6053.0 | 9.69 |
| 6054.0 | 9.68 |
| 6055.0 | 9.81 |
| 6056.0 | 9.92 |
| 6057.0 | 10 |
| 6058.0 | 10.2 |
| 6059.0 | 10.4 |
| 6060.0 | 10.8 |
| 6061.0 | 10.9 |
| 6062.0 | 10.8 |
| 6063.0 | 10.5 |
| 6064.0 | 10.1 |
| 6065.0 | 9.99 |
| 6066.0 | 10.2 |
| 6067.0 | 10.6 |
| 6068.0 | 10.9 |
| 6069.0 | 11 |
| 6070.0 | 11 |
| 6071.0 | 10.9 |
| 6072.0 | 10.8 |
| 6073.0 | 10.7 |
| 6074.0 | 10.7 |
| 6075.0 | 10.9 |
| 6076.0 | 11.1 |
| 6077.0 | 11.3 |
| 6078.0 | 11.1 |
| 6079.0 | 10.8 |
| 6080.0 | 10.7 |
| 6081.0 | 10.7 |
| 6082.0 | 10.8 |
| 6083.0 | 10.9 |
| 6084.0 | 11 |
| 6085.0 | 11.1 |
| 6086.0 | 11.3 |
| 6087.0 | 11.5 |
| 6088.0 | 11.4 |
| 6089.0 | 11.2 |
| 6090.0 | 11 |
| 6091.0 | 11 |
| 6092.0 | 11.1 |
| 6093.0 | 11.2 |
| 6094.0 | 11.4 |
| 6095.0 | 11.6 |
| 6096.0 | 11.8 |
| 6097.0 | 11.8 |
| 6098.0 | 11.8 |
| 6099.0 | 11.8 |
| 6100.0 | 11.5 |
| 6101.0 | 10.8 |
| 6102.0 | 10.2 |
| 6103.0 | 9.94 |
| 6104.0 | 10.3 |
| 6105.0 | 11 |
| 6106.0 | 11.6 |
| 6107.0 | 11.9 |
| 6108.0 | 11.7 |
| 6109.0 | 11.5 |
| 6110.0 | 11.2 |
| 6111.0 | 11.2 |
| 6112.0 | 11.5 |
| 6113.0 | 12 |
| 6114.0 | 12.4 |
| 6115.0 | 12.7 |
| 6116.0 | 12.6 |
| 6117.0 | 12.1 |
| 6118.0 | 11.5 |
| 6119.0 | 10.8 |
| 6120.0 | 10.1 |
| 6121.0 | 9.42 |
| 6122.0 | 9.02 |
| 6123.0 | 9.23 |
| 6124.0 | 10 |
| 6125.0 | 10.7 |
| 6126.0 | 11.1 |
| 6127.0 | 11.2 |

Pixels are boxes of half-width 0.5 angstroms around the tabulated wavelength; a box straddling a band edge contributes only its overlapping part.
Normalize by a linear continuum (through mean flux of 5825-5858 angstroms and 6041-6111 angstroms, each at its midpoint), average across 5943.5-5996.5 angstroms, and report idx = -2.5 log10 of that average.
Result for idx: 0.22 mag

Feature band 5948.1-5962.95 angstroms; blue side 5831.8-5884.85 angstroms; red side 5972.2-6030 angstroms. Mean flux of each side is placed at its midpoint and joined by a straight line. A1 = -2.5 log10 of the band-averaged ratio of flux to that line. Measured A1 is 0.13 mag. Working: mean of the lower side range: 8.9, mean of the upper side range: 9.37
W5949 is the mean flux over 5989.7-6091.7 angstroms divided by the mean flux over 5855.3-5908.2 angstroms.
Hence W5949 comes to 1.6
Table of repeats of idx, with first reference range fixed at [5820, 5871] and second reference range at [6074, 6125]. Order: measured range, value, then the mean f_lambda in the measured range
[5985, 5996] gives 0.10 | 9.51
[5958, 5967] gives 0.23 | 8.29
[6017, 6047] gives 0.06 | 10.1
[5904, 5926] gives 0.31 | 7.51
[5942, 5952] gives 0.20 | 8.46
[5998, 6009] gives 0.12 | 9.46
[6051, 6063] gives 0.07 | 10.2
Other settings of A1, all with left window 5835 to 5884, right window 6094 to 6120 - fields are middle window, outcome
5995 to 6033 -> 0.08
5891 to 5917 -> 0.48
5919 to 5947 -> 0.20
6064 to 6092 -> 0.03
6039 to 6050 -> 0.00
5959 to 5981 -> 0.22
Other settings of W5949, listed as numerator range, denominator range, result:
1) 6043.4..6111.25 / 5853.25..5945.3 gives 1.52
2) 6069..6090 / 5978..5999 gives 1.19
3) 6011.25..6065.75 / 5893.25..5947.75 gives 1.41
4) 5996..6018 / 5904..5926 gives 1.28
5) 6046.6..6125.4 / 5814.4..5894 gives 1.28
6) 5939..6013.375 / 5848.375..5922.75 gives 1.25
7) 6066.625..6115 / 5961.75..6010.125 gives 1.25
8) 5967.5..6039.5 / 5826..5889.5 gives 1.08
